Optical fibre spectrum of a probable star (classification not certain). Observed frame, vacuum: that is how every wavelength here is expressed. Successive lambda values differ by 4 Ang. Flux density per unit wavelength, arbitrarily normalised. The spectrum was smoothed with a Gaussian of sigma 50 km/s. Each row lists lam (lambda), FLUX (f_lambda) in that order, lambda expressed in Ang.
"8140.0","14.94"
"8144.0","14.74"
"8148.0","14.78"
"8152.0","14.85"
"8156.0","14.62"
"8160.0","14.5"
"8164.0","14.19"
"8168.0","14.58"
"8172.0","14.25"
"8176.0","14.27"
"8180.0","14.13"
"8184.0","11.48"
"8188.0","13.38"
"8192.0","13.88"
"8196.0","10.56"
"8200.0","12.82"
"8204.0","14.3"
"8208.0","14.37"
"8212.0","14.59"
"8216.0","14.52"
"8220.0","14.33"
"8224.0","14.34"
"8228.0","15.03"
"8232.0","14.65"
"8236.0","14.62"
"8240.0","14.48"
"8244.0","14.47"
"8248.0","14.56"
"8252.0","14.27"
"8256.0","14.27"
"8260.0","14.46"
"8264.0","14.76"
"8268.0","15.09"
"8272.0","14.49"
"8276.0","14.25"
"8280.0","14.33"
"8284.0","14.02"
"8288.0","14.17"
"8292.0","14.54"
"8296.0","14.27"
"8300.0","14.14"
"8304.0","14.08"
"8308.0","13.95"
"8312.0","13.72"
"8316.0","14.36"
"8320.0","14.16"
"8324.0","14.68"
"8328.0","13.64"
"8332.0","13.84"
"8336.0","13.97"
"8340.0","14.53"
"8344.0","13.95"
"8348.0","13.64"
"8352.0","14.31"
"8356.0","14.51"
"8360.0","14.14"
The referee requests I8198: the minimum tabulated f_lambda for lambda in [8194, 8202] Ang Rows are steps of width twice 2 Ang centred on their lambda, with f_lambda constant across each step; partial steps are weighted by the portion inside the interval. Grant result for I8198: 10.56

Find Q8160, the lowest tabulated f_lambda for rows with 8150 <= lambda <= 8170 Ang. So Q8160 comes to 14.19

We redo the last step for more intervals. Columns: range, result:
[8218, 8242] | 14.33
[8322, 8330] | 13.64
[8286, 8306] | 14.08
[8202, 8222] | 14.3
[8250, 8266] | 14.27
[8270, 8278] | 14.25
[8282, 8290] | 14.02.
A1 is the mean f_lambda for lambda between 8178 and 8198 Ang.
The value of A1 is 12.7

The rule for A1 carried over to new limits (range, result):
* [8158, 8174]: 14.4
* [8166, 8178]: 14.4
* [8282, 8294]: 14.2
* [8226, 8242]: 14.7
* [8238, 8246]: 14.5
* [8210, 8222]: 14.5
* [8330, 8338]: 13.9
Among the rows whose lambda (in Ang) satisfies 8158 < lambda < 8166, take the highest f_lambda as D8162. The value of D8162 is 14.5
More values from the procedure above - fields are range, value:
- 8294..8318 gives 14.36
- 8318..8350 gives 14.68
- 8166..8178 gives 14.58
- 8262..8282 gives 15.09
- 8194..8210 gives 14.37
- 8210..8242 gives 15.03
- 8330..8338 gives 13.97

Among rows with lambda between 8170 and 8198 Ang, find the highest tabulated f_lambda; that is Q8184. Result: 14.27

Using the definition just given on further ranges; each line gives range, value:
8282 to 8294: 14.54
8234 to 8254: 14.62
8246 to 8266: 14.76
